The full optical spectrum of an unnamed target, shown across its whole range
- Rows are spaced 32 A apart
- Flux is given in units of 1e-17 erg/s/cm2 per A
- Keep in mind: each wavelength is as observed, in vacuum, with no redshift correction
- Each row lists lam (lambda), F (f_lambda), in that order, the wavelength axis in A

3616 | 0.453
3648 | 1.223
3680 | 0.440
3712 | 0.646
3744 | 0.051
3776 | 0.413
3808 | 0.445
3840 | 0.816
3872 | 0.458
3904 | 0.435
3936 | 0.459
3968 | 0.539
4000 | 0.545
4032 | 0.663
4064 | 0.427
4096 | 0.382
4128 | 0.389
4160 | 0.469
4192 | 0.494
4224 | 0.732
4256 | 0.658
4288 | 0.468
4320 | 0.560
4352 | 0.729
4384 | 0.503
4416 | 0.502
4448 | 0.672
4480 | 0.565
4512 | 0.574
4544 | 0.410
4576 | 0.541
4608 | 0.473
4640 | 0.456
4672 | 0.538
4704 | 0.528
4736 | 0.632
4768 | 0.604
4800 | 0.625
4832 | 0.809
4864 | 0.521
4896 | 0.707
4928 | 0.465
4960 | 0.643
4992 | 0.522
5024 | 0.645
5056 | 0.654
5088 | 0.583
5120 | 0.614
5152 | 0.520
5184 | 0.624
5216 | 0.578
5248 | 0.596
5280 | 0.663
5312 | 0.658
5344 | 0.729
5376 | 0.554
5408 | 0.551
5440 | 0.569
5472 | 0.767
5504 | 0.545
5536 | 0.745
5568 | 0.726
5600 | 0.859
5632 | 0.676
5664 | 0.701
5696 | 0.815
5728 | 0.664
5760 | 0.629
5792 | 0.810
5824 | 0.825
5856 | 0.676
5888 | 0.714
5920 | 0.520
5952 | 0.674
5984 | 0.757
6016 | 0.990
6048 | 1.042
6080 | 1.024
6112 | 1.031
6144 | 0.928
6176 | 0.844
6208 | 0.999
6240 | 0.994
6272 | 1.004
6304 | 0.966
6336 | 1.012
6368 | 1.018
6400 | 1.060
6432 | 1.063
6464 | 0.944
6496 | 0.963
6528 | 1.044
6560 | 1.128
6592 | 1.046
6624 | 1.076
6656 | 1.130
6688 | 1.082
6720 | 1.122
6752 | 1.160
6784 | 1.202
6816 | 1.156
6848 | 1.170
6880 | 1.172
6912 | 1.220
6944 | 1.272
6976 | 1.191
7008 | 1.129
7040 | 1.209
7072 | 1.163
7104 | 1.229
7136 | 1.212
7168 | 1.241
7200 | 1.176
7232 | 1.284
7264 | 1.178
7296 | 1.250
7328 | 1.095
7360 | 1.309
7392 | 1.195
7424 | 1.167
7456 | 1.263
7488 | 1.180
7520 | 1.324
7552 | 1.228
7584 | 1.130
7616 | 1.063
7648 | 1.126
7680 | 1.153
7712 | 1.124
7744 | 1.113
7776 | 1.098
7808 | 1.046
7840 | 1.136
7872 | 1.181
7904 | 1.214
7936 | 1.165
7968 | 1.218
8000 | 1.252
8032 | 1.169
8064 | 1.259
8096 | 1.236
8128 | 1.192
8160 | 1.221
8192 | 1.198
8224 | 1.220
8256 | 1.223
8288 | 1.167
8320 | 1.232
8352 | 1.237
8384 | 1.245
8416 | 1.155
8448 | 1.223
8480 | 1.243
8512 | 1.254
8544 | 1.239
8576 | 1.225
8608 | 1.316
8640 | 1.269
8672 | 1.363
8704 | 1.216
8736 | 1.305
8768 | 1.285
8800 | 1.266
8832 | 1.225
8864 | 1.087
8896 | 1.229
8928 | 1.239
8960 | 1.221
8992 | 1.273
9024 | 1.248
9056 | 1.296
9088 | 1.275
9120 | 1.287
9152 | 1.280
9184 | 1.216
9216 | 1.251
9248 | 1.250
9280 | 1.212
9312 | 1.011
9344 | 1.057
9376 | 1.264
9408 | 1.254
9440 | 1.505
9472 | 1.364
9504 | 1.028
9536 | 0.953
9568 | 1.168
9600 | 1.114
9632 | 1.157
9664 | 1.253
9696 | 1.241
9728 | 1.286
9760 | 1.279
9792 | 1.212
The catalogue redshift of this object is 0.50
